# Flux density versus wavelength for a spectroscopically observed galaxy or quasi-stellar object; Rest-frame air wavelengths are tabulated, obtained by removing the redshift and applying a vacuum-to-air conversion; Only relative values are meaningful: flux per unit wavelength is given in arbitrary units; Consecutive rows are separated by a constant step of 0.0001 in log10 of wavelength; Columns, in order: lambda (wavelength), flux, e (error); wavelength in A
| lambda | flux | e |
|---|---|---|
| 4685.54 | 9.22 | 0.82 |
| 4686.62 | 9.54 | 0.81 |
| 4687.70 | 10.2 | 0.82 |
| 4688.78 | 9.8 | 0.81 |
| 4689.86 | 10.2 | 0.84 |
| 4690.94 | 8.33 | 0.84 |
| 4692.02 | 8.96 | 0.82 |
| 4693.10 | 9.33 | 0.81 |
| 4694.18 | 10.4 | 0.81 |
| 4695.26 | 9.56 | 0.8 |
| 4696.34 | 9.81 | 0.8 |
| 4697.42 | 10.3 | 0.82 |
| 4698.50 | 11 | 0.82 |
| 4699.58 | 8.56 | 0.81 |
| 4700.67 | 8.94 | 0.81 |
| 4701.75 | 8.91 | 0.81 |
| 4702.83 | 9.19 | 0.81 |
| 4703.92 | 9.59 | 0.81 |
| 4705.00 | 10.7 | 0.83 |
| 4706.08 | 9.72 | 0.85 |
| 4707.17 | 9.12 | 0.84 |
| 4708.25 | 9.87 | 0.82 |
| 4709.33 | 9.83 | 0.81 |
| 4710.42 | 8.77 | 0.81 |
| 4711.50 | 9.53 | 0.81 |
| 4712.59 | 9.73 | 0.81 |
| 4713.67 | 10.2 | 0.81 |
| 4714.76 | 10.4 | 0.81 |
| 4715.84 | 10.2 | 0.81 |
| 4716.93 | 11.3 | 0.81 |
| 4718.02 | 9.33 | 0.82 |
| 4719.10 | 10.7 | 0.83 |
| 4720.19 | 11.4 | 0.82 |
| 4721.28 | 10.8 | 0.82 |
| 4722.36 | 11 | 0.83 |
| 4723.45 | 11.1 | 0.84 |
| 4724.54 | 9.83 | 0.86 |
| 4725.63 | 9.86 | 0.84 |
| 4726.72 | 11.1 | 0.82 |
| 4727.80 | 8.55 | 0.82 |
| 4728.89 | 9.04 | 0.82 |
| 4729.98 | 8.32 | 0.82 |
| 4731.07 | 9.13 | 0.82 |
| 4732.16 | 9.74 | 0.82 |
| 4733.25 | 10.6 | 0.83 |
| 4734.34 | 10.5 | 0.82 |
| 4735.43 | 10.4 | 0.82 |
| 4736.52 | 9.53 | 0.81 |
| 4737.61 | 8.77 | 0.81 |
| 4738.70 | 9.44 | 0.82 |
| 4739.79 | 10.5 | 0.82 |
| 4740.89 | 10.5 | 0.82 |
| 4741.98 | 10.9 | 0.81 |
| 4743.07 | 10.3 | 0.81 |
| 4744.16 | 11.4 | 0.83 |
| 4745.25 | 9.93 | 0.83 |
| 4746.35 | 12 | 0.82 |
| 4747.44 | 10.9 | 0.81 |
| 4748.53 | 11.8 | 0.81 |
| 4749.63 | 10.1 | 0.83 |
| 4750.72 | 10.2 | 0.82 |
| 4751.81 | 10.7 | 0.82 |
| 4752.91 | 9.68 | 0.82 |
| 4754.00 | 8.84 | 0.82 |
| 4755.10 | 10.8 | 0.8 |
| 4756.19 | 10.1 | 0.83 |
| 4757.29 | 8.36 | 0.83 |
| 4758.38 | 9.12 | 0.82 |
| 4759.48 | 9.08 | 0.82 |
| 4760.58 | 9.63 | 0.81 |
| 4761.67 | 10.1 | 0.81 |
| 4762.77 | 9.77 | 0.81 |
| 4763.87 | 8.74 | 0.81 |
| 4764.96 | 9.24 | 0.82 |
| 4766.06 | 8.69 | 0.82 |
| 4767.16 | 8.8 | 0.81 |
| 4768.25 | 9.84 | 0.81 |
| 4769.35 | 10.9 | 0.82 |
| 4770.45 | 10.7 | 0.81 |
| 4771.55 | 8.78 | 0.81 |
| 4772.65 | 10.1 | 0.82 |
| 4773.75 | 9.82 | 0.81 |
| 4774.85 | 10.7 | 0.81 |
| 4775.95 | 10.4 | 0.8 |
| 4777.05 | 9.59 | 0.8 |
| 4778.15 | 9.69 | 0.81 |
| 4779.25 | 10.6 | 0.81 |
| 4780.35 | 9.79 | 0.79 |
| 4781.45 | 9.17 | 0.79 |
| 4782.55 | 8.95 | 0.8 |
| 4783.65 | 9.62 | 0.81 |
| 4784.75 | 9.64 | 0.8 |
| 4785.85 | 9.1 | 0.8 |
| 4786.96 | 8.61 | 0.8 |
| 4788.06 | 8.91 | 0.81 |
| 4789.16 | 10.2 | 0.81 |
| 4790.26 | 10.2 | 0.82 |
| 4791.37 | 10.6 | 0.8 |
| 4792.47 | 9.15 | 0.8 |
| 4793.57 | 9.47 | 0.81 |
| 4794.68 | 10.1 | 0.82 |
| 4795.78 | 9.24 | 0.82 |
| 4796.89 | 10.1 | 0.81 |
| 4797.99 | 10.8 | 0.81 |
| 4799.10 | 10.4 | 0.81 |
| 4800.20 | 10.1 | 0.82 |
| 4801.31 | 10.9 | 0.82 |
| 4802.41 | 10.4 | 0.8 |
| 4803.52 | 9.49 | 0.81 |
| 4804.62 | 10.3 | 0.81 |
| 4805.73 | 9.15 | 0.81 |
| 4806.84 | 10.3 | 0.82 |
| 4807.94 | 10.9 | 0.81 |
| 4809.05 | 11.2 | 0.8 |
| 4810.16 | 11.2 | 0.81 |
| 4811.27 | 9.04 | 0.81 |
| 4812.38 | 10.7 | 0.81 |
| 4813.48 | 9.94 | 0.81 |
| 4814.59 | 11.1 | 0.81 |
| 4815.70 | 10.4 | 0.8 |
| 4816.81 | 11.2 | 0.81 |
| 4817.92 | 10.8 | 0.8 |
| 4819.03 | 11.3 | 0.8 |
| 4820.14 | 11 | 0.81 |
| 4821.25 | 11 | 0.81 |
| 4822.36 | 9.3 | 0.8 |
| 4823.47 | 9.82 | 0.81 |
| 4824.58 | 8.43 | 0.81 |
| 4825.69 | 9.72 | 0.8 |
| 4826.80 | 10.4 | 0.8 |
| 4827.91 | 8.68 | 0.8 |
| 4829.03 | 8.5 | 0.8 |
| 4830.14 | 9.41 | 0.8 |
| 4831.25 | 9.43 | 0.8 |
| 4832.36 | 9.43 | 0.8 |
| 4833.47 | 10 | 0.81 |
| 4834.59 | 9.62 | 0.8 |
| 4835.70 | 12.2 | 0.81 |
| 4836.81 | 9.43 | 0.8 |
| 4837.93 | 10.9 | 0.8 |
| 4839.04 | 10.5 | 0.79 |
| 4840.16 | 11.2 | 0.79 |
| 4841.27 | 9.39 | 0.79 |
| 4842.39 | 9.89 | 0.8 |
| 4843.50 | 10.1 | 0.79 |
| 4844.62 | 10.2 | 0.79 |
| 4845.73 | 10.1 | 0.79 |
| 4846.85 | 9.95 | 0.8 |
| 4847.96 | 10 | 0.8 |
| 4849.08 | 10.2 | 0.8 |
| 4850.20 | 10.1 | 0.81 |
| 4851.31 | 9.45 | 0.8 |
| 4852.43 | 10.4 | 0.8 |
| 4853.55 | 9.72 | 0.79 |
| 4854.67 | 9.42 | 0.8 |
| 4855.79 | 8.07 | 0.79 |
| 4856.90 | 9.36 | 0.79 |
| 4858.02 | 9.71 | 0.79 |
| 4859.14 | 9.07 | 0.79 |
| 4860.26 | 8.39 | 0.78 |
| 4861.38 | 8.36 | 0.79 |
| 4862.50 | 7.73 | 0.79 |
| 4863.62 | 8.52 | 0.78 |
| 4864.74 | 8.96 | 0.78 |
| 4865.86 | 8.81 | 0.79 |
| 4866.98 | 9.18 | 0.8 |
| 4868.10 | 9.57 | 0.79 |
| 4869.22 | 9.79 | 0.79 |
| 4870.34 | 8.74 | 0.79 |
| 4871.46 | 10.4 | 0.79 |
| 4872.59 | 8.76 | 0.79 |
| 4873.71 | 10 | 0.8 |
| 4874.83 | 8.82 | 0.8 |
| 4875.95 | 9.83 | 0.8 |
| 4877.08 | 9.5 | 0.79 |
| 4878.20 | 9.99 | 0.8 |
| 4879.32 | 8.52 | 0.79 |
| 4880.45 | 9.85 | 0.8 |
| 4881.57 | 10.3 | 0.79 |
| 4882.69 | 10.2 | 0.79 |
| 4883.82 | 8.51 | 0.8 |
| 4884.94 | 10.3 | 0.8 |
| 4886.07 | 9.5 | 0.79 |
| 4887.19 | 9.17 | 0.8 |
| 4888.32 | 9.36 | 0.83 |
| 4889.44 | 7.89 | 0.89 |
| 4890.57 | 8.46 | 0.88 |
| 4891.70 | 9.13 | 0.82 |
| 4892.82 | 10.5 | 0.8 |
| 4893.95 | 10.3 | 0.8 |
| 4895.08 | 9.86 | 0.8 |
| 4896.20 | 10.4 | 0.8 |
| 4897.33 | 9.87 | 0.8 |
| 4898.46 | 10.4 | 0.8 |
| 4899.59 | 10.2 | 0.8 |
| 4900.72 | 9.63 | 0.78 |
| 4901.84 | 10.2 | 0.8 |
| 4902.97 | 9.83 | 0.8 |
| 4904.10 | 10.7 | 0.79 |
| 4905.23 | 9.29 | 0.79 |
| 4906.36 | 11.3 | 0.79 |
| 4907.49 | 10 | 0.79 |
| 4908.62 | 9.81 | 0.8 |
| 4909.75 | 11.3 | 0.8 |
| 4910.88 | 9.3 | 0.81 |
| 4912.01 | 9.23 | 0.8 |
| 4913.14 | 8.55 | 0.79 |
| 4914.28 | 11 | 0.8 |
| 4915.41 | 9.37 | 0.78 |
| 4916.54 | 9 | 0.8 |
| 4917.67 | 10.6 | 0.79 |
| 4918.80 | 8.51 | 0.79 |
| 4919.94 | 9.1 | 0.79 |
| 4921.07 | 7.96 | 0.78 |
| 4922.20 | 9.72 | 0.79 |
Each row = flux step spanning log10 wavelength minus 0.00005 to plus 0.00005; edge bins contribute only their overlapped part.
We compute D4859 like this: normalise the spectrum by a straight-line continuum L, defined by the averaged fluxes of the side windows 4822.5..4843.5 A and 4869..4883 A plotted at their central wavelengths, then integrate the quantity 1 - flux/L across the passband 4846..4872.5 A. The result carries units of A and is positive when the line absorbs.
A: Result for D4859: 1.0 A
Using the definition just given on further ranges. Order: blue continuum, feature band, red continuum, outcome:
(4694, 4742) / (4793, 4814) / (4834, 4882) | -1.0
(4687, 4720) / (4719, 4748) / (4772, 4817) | -1.1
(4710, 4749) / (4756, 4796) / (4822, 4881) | 1.4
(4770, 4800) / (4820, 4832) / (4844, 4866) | 0.0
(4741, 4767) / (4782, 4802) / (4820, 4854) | 0.4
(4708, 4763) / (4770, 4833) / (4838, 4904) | -0.8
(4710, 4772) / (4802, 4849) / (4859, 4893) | -3.1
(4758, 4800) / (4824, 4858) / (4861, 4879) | -1.7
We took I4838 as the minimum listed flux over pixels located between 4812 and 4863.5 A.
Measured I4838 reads 7.73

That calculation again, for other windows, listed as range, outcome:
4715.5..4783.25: 8.32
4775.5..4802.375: 8.61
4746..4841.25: 8.36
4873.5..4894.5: 7.89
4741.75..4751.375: 9.93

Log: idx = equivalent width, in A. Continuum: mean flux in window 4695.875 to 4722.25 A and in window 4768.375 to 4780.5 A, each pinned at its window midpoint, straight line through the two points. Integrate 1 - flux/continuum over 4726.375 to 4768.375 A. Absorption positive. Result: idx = 0.7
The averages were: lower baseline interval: 9.93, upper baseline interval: 10.1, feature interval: 9.87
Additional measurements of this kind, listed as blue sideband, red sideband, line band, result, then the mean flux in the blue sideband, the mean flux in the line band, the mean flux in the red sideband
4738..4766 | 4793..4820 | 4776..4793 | 1.04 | 10.1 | 9.61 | 10.4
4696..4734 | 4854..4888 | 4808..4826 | -1.78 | 9.89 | 10.4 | 9.25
